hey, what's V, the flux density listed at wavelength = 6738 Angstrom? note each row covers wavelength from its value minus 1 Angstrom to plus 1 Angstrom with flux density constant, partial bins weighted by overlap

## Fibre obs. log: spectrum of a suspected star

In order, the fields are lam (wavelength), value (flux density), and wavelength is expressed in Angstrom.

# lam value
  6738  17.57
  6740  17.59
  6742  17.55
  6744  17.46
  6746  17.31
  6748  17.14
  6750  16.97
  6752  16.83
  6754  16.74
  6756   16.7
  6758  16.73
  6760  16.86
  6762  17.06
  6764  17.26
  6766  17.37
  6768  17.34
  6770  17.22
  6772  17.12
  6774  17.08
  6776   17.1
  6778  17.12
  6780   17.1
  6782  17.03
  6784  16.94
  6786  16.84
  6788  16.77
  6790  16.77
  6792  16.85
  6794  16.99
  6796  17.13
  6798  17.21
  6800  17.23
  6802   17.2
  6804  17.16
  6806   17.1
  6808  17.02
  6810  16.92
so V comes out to 17.57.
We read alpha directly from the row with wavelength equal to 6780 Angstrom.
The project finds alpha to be 17.1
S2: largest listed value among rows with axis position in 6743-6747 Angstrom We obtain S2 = 17.46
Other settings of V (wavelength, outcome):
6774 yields 17.08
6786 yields 16.84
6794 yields 16.99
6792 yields 16.85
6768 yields 17.34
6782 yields 17.03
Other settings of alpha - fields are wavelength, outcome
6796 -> 17.13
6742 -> 17.55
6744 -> 17.46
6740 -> 17.59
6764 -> 17.26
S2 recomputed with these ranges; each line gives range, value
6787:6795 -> 16.99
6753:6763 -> 17.06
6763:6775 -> 17.37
